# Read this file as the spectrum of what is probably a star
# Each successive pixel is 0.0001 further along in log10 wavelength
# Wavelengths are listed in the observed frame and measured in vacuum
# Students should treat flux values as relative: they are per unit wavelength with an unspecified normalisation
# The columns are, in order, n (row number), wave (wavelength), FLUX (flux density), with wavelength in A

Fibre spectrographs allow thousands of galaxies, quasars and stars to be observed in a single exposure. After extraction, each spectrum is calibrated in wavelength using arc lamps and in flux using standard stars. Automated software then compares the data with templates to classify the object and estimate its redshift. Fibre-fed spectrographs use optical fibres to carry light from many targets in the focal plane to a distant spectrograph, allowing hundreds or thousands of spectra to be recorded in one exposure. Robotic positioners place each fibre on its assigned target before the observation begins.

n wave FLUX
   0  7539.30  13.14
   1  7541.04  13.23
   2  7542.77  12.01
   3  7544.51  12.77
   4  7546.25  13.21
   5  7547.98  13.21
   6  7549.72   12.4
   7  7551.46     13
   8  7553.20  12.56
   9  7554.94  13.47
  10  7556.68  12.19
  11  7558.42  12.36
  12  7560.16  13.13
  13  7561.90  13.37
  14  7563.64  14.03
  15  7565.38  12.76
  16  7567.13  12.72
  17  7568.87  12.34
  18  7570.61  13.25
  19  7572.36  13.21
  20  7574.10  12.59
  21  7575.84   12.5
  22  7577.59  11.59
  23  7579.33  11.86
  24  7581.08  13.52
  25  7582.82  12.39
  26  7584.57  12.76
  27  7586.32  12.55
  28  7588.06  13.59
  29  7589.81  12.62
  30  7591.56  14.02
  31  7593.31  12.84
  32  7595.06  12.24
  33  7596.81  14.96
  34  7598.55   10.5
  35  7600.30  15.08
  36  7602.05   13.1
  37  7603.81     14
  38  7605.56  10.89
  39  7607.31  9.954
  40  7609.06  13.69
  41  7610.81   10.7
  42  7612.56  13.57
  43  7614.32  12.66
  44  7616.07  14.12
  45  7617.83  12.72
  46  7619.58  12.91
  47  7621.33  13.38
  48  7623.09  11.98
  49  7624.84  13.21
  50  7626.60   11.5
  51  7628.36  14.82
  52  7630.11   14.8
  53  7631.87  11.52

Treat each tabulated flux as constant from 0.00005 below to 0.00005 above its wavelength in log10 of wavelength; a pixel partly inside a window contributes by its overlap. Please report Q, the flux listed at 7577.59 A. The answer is 11.59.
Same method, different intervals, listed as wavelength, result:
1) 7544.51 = 12.77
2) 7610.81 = 10.7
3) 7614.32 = 12.66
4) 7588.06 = 13.59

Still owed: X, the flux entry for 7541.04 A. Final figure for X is 13.23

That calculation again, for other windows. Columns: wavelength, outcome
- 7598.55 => 10.5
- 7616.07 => 14.12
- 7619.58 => 12.91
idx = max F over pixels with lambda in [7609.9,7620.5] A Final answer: 14.12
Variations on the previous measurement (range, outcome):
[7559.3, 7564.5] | 14.03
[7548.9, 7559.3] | 13.47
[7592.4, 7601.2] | 15.08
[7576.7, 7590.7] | 13.59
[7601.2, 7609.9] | 14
